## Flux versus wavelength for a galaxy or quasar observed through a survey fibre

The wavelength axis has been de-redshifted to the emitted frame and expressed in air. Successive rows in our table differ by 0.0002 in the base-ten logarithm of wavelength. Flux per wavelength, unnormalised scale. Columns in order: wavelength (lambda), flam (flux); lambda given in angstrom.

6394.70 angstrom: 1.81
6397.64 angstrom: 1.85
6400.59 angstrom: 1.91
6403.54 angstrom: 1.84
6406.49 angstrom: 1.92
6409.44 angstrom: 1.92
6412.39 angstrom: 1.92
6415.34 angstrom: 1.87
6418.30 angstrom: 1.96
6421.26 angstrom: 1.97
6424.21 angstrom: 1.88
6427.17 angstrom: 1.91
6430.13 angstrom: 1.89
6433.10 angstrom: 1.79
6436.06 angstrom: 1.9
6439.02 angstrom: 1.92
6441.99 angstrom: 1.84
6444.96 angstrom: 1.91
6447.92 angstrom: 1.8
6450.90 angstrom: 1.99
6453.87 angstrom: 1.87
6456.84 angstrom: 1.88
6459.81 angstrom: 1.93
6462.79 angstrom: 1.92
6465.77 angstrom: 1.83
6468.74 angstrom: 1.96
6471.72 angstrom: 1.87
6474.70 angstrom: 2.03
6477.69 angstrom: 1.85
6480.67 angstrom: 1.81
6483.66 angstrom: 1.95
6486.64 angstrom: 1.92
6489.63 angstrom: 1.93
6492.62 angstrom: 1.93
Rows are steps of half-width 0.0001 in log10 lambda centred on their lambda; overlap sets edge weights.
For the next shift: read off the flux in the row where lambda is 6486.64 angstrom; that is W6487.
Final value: 1.92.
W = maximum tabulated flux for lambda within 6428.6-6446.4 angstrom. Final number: 1.92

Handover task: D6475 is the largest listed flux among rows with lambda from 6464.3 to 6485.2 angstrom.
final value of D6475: 2.03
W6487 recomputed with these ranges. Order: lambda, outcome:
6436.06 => 1.9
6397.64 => 1.85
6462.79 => 1.92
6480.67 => 1.81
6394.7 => 1.81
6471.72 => 1.87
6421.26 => 1.97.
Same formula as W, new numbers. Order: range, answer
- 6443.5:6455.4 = 1.99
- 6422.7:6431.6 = 1.91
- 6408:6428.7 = 1.97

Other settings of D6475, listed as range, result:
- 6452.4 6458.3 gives 1.88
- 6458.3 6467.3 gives 1.93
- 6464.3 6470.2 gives 1.96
